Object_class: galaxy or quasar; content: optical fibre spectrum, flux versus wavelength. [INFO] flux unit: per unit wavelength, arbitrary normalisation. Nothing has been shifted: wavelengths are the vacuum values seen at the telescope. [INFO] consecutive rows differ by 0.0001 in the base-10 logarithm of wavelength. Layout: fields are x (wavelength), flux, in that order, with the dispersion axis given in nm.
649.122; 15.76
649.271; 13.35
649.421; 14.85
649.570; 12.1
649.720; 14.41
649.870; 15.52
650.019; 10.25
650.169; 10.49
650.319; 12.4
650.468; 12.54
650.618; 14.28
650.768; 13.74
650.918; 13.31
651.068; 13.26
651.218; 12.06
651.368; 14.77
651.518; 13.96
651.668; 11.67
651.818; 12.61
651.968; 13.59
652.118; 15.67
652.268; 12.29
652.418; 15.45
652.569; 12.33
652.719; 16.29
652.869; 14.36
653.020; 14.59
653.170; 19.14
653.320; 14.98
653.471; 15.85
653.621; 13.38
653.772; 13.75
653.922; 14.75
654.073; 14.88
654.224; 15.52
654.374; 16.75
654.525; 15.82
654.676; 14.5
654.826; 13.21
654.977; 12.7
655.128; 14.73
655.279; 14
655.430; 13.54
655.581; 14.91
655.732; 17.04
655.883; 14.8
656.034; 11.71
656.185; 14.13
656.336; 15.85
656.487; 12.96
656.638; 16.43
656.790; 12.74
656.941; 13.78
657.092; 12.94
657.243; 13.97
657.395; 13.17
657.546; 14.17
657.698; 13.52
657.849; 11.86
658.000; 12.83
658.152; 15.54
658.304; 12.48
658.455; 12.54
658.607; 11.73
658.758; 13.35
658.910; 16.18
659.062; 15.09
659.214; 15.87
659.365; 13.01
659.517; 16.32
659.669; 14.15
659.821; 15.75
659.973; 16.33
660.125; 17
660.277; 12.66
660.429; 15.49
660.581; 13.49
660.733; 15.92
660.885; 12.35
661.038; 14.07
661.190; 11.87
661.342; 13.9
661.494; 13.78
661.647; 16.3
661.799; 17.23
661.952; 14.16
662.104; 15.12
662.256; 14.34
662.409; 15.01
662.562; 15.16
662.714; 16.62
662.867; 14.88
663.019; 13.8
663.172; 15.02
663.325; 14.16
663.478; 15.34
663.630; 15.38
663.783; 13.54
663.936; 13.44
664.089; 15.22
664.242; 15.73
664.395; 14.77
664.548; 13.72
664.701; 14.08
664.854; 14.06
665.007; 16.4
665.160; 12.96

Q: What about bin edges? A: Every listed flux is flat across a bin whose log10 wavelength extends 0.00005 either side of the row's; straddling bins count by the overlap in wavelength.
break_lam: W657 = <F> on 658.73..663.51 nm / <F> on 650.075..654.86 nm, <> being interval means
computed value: 1.05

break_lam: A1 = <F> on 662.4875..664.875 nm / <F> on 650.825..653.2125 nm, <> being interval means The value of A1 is 1.05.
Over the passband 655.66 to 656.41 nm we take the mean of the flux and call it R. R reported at 14.7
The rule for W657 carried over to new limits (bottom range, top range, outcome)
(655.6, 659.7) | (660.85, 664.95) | 1.04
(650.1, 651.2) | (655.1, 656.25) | 1.12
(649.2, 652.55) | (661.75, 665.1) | 1.12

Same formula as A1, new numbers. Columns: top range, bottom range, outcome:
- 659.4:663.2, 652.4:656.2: 1.01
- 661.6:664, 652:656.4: 1.02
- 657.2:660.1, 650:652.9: 1.06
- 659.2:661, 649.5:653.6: 1.08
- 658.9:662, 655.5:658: 1.06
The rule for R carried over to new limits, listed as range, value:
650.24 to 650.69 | 13.1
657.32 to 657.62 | 13.7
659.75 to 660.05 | 16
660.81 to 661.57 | 13.2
